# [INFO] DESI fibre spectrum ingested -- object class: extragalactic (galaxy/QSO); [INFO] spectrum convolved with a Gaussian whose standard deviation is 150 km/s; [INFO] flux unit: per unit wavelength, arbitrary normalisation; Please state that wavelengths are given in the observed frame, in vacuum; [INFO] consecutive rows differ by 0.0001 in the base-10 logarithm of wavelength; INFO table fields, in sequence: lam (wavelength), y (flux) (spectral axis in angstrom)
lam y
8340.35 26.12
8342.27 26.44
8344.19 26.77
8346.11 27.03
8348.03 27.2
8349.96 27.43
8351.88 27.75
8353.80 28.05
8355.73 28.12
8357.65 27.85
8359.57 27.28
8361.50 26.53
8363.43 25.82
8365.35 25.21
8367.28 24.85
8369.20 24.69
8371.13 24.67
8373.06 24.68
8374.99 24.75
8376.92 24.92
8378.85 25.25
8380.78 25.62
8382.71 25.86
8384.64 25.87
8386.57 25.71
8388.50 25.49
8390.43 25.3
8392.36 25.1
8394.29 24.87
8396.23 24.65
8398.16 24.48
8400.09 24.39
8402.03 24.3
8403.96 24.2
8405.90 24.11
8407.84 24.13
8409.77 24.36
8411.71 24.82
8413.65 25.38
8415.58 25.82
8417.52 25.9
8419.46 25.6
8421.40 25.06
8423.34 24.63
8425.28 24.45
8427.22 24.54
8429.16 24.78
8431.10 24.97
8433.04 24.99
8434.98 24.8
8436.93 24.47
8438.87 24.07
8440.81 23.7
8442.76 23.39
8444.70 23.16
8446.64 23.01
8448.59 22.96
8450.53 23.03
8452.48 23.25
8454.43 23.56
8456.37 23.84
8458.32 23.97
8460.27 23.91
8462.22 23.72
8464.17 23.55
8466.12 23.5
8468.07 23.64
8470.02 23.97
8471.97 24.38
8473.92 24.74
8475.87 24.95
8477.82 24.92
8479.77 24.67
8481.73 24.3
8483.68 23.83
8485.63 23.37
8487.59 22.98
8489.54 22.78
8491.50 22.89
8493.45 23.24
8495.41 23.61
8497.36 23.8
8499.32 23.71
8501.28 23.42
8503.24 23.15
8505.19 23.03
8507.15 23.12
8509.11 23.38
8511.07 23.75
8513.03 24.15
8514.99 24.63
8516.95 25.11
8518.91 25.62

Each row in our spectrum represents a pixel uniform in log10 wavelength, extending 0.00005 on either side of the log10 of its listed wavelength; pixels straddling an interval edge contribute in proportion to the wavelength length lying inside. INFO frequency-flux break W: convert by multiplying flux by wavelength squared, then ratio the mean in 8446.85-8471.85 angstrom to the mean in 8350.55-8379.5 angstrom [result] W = 0.93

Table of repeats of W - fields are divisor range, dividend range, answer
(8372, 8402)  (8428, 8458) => 0.96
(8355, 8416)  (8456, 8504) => 0.96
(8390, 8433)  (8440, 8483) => 0.97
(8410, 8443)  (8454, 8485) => 0.98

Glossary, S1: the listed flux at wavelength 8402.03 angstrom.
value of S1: 24.3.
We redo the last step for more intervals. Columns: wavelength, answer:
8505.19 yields 23.03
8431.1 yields 24.97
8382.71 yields 25.86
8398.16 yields 24.48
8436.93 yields 24.47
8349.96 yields 27.43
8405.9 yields 24.11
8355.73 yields 28.12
